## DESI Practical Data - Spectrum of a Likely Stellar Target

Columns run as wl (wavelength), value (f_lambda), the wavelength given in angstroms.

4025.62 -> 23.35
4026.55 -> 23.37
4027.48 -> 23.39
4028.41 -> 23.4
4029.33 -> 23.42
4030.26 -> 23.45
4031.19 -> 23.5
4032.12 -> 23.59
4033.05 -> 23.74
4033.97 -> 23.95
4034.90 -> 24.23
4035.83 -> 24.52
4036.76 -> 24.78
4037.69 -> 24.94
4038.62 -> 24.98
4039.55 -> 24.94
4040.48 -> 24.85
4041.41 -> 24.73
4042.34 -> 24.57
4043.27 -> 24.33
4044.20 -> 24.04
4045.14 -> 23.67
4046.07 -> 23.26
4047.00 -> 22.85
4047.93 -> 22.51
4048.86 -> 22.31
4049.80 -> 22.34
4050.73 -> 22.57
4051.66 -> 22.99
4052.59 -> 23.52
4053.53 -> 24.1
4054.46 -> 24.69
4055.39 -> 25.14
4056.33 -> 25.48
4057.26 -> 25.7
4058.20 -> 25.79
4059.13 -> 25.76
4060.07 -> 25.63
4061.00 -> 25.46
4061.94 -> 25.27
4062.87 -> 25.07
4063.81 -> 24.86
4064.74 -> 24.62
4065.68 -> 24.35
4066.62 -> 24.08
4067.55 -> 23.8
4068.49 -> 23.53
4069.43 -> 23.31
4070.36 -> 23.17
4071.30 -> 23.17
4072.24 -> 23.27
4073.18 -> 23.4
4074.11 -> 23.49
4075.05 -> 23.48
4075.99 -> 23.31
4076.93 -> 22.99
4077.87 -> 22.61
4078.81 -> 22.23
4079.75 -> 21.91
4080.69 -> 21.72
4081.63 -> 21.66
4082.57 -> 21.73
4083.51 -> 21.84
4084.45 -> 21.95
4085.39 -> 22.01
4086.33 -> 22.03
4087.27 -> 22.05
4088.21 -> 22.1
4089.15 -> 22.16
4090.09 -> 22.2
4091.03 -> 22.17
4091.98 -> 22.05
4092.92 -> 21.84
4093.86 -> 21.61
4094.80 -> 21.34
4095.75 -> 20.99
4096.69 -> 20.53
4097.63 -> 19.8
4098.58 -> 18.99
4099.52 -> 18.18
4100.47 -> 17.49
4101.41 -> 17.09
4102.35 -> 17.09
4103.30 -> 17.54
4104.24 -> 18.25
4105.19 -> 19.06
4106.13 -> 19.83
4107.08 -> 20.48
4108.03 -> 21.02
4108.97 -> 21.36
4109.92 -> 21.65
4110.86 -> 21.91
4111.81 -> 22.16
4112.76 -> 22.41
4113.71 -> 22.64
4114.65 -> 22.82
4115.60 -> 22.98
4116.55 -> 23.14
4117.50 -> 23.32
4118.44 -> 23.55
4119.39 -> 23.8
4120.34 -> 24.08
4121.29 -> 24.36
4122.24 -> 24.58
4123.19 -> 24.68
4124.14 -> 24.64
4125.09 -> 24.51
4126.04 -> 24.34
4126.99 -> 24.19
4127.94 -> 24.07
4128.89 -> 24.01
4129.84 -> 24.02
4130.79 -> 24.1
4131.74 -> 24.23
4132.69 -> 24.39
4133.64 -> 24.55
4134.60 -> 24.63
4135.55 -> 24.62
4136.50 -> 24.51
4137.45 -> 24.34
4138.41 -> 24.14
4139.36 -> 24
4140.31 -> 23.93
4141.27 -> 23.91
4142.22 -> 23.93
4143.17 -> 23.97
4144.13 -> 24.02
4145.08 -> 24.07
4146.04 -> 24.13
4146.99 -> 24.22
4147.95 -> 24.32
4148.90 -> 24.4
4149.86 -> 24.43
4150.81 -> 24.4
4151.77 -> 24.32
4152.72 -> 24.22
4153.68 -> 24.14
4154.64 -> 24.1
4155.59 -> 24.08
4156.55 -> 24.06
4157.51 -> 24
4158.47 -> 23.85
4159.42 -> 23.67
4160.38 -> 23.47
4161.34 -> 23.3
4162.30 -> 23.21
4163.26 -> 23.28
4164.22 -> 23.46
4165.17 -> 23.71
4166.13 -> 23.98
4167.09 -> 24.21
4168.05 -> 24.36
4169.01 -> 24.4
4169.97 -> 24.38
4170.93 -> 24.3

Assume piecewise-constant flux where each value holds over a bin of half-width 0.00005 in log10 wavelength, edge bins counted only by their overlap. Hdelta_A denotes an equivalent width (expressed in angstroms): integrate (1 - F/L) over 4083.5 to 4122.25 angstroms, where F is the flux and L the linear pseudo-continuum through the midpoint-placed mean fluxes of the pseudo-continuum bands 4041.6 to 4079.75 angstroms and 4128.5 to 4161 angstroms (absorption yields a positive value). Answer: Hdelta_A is 4.4 angstroms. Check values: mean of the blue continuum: 23.9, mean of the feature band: 21.3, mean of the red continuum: 24.1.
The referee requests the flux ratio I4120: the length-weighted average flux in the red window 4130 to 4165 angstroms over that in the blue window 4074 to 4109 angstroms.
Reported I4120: 1.15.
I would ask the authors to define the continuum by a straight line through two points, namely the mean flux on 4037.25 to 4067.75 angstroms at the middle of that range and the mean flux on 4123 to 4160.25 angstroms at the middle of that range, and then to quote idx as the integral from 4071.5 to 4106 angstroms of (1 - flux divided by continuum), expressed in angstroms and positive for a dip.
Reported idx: 4.4 angstroms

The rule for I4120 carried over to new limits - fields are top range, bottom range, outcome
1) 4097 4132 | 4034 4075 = 0.91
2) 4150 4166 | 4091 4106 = 1.22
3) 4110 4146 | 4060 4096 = 1.04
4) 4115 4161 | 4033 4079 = 1.00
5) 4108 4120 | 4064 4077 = 0.96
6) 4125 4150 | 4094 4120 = 1.17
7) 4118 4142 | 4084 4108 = 1.19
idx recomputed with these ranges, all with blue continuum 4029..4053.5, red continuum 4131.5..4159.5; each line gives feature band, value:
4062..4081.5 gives 0.4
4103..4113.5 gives 1.5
